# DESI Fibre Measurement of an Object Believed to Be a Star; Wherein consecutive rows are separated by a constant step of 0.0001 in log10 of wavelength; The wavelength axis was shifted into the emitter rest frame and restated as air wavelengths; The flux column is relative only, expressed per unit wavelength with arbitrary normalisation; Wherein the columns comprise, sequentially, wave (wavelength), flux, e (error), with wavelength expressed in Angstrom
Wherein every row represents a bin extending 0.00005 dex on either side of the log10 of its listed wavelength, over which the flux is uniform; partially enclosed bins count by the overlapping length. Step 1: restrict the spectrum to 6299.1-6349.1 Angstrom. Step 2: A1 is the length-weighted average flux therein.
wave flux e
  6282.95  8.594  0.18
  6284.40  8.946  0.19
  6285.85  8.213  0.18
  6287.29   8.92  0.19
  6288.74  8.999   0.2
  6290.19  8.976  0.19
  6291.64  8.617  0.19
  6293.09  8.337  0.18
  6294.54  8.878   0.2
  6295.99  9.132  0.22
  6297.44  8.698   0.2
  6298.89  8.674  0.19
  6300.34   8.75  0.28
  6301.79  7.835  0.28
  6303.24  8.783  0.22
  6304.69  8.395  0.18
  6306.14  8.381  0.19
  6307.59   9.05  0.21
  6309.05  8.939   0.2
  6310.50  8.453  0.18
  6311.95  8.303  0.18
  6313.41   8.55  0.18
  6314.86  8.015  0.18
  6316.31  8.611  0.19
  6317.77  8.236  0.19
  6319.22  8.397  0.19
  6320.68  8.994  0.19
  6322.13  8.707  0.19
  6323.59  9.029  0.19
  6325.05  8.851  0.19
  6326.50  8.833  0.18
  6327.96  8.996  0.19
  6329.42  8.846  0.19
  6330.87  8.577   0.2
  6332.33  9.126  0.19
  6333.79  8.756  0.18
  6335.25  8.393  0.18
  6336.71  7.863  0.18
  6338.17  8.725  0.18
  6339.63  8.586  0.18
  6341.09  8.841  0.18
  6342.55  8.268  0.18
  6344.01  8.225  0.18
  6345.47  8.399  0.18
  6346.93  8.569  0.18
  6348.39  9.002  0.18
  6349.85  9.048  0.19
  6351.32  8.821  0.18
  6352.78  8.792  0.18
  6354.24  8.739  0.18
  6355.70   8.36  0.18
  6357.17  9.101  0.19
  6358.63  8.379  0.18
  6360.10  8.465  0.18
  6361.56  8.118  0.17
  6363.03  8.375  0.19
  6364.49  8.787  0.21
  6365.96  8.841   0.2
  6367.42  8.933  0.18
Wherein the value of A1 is 8.6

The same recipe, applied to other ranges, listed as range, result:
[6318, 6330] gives 8.81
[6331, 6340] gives 8.57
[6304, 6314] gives 8.58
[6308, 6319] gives 8.46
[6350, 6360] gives 8.7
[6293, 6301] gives 8.78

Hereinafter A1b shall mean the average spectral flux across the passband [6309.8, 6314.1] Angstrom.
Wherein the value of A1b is 8.43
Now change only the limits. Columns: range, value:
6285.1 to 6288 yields 8.58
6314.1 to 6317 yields 8.34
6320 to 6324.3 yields 8.91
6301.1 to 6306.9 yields 8.37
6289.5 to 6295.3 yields 8.7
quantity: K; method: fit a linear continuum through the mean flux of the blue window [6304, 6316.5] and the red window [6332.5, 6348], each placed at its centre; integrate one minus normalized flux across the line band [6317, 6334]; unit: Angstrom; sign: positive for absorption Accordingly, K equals -0.5 Angstrom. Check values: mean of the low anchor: 8.52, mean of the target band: 8.78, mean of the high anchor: 8.5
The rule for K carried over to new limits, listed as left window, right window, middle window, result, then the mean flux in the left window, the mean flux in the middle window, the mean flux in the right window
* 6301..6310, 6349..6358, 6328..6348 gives 0.35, 8.57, 8.58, 8.81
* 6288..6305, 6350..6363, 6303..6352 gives 0.03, 8.68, 8.63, 8.6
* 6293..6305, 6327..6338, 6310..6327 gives 0.13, 8.63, 8.58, 8.65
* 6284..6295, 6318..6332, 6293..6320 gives 0.63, 8.72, 8.55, 8.79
